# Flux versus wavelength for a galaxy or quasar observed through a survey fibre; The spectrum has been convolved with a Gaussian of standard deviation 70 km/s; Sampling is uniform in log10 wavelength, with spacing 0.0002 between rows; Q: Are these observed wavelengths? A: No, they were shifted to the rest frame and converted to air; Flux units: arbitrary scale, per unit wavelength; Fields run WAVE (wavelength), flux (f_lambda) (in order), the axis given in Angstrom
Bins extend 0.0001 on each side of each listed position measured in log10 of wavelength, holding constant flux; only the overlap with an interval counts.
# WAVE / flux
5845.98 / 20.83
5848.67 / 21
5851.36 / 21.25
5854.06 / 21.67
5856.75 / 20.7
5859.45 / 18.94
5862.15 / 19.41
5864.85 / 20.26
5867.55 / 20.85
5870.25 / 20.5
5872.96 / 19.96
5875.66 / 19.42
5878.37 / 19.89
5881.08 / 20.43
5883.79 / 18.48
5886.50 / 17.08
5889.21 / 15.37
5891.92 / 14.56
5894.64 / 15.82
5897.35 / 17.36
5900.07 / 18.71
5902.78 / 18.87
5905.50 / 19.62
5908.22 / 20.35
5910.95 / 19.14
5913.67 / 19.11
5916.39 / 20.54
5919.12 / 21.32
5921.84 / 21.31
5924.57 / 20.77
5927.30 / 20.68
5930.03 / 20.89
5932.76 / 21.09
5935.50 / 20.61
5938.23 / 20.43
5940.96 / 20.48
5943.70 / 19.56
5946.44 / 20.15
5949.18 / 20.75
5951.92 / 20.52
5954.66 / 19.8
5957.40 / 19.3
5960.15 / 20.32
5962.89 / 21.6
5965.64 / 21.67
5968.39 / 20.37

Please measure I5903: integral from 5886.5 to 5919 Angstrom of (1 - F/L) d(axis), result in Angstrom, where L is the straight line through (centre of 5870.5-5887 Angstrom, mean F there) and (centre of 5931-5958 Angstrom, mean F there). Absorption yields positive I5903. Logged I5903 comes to 2.5 Angstrom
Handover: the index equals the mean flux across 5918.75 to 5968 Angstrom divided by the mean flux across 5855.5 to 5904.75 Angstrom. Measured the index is 1.10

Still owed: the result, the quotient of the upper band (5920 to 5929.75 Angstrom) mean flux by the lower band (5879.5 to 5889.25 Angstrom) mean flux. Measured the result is 1.1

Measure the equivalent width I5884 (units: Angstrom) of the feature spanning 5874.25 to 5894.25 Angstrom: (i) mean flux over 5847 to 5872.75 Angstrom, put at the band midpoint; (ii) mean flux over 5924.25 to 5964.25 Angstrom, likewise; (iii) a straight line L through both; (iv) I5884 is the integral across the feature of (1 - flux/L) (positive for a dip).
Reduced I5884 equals 2.6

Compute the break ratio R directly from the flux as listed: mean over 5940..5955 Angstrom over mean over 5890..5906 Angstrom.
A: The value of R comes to 1.17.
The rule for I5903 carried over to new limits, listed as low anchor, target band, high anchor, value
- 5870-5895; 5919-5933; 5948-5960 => -1.2 Angstrom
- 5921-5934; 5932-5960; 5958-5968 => 0.9 Angstrom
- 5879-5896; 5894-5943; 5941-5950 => -3.1 Angstrom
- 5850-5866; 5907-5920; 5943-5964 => 0.2 Angstrom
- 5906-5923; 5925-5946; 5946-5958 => -0.3 Angstrom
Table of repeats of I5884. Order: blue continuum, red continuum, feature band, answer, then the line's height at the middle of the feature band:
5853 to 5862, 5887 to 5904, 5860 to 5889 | -1.1 Angstrom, 18.7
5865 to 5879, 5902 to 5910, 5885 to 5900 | 2.7 Angstrom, 19.8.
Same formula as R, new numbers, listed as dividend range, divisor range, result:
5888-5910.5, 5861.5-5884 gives 0.88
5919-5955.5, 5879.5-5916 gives 1.13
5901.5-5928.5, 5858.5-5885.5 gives 1.02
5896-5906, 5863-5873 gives 0.91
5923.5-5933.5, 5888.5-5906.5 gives 1.21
